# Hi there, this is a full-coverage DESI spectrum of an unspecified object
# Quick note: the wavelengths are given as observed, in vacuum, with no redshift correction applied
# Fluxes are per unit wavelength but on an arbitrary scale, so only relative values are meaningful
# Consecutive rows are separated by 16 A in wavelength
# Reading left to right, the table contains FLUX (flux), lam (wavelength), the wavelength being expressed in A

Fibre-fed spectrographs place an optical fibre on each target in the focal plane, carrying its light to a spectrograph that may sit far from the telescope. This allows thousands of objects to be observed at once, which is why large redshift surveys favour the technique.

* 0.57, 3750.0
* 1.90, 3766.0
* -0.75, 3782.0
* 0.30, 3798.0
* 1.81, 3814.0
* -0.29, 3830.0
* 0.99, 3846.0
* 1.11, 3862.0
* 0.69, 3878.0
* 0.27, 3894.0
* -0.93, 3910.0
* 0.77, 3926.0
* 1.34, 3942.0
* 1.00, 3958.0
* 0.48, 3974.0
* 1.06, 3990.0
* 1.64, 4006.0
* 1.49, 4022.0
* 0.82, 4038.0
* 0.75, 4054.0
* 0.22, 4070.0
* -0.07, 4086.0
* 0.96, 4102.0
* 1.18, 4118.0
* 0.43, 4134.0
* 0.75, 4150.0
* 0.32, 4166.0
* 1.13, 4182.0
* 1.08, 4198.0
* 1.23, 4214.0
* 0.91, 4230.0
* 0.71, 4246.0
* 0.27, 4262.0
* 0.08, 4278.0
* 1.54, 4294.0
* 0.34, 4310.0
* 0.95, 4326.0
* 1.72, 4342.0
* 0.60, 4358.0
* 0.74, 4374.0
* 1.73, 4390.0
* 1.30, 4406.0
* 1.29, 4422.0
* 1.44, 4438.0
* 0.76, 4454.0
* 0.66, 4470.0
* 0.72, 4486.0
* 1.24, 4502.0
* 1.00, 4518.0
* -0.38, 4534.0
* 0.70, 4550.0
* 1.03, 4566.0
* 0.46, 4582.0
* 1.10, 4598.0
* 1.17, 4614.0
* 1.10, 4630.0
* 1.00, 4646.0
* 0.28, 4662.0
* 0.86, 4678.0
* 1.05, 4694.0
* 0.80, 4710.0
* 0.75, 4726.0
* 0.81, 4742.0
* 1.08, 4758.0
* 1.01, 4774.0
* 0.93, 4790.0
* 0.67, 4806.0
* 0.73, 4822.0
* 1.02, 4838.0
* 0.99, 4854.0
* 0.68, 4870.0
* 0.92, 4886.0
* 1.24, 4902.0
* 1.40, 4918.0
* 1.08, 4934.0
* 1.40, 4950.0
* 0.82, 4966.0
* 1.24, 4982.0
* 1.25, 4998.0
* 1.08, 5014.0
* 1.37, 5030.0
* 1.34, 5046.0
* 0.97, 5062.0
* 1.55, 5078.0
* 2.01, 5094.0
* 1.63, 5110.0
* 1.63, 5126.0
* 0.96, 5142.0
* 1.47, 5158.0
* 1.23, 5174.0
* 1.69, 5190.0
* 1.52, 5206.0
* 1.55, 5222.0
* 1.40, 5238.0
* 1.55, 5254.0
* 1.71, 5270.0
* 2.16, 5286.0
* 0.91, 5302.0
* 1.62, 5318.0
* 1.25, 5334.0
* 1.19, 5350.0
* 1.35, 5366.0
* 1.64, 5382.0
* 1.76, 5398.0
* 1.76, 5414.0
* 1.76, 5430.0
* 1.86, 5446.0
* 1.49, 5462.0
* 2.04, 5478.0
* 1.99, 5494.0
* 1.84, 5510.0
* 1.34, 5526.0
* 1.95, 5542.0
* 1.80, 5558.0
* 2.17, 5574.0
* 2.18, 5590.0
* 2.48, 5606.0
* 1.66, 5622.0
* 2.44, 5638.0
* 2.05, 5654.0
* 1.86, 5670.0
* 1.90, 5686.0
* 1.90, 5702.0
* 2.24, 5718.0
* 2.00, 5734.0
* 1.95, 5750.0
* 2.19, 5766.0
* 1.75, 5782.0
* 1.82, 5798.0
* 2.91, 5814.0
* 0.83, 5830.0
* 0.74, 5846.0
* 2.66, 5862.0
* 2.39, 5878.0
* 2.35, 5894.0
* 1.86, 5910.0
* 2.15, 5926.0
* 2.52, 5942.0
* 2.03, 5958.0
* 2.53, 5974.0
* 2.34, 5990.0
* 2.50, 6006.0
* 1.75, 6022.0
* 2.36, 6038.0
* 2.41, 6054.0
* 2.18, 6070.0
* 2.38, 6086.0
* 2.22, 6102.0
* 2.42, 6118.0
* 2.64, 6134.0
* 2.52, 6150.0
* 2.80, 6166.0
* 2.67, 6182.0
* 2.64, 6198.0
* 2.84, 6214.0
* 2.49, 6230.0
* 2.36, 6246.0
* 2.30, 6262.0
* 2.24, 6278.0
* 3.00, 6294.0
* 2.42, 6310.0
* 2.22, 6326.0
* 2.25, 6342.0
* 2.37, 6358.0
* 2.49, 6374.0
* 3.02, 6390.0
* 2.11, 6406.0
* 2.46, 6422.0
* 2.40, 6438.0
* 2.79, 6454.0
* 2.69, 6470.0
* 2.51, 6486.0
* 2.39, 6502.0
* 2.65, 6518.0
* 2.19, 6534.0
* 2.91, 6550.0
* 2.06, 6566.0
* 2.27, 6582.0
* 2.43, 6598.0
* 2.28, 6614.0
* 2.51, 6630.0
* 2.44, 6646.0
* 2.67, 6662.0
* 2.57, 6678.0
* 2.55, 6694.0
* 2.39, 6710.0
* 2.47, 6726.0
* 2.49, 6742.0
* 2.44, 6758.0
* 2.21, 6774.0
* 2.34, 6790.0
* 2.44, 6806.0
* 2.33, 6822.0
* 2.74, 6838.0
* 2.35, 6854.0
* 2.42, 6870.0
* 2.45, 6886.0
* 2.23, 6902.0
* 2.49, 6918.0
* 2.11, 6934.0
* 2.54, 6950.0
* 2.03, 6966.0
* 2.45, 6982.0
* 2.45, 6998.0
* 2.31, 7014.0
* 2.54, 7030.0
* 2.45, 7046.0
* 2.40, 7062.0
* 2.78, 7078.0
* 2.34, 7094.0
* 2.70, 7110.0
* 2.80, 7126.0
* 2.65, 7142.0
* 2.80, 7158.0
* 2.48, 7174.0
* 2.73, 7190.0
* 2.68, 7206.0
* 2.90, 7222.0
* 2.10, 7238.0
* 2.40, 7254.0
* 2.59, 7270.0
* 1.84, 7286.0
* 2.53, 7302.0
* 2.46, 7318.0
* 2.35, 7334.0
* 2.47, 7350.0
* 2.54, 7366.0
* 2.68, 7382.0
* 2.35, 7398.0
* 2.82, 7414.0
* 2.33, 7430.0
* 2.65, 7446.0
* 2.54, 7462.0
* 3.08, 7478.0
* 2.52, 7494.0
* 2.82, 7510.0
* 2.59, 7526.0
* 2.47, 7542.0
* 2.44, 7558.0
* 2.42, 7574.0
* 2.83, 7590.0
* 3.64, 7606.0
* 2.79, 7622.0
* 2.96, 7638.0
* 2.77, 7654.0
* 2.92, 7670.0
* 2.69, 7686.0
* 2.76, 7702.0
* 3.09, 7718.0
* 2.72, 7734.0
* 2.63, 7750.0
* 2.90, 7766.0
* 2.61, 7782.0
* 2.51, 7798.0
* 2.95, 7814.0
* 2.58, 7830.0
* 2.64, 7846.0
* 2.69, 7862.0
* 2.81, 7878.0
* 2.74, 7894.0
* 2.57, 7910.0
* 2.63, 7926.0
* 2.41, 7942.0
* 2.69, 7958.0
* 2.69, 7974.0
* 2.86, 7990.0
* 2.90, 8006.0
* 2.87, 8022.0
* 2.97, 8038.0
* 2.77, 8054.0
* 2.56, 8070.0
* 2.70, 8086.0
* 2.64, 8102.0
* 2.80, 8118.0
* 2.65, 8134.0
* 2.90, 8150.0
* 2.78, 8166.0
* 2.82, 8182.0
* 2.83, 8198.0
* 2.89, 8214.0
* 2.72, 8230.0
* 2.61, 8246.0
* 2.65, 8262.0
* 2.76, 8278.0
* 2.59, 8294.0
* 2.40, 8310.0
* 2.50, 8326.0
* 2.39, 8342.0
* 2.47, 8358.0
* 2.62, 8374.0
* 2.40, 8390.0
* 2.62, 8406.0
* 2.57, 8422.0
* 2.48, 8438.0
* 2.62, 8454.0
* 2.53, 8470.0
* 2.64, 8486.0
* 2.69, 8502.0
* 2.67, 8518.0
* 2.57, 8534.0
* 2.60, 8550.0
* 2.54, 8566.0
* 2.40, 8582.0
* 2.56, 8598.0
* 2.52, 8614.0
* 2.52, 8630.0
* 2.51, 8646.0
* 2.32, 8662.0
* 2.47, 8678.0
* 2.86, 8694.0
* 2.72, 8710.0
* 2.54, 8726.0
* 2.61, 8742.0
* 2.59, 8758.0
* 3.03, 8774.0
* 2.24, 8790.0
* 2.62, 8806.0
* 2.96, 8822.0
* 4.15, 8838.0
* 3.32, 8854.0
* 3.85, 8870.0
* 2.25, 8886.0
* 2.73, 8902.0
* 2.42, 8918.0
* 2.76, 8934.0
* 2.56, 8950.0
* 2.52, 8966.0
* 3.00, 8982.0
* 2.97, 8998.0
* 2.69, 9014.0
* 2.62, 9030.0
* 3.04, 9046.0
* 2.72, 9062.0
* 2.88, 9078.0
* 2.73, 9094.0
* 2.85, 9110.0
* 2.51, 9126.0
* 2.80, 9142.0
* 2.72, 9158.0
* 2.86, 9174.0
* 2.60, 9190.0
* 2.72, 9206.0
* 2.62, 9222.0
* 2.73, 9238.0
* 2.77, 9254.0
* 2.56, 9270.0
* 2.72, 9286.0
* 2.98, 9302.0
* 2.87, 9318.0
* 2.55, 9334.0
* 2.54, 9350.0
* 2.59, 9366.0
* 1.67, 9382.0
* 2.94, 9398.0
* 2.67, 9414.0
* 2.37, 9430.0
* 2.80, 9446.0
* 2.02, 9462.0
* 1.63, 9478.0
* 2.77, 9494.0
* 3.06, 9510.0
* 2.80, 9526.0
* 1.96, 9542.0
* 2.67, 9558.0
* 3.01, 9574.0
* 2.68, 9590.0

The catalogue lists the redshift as 0.347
